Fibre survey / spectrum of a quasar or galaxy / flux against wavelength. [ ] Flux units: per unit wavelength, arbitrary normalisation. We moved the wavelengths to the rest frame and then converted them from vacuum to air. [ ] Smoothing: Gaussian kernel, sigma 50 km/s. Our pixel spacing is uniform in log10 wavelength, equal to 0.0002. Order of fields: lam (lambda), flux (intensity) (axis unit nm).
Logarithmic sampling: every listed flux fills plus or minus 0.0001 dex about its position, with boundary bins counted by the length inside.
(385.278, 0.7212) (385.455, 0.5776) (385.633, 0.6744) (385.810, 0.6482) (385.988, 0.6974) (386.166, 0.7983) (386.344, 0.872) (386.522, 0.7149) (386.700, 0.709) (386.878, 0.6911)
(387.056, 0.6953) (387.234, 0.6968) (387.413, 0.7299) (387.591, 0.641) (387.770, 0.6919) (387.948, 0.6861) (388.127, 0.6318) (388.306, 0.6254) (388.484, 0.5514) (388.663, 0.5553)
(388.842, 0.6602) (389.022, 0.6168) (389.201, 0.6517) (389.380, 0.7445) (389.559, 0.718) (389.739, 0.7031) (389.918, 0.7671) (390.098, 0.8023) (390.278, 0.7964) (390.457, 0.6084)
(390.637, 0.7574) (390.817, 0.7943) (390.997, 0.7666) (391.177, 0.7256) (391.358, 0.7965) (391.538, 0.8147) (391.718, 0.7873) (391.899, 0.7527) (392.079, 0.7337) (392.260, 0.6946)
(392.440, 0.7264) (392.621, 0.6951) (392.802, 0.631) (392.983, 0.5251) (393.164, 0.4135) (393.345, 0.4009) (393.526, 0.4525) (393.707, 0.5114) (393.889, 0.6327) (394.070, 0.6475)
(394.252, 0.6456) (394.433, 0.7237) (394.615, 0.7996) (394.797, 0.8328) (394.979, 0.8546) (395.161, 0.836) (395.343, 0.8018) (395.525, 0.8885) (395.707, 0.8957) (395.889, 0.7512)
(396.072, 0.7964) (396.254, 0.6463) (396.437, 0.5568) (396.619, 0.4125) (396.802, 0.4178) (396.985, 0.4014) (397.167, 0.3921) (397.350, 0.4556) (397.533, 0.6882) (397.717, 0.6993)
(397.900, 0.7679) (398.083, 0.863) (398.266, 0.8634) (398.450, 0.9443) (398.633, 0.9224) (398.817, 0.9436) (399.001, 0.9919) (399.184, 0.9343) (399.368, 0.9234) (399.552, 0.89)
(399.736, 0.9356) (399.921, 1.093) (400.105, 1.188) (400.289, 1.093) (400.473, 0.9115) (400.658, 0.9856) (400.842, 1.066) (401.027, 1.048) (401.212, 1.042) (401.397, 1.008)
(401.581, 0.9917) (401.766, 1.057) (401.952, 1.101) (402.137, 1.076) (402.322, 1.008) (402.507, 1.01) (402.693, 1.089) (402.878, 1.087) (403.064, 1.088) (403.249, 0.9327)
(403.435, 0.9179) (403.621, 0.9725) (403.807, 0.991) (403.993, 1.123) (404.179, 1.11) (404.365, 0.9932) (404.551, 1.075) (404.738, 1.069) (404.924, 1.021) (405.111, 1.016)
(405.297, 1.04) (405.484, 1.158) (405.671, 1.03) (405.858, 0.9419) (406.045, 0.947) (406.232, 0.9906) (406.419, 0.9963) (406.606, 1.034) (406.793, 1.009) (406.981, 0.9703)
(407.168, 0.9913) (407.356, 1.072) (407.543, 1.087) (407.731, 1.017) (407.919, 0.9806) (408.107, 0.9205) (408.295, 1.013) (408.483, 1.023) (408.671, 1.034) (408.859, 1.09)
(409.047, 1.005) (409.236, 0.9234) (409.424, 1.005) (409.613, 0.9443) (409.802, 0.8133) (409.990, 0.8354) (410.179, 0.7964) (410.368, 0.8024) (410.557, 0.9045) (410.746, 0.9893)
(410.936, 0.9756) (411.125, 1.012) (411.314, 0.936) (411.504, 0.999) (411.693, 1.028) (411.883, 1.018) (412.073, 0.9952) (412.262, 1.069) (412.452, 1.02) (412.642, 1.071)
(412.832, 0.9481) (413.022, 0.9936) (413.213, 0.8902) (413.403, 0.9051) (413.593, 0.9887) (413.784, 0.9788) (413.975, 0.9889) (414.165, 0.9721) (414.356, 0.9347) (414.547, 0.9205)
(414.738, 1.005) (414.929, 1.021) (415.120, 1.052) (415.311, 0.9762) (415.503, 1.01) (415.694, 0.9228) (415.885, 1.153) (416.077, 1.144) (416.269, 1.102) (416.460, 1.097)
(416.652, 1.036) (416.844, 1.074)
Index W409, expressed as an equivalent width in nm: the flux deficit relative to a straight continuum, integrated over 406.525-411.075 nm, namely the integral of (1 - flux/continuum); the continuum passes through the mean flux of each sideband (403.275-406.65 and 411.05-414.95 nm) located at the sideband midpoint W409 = 0.16 nm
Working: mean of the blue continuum 1.02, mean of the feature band 0.968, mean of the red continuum 0.985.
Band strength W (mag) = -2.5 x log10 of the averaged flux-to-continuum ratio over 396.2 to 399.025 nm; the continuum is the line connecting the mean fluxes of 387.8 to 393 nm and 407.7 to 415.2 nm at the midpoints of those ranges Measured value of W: 0.175 mag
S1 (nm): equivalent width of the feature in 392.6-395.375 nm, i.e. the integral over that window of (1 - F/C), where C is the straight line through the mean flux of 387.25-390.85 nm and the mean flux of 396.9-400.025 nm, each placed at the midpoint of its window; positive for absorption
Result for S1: 0.39 nm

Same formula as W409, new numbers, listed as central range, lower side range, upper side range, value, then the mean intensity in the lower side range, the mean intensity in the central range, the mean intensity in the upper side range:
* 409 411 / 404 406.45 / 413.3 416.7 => 0.23 nm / 1.03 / 0.905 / 1.01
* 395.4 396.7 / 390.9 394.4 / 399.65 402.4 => 0.15 nm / 0.651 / 0.712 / 1.04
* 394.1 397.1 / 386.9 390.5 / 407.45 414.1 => 0.27 nm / 0.68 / 0.7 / 0.971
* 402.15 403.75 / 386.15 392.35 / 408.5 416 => -0.27 nm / 0.713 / 1.02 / 0.974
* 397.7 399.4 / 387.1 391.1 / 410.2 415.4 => -0.19 nm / 0.691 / 0.893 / 0.975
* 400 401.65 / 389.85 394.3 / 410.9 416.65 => -0.47 nm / 0.675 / 1.04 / 1.01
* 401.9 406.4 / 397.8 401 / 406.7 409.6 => -0.21 nm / 0.961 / 1.03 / 1.01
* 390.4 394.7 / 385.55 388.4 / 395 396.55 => 0.44 nm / 0.7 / 0.668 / 0.77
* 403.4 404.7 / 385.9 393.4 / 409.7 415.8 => -0.26 nm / 0.693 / 1.03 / 0.962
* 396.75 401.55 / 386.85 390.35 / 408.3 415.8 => -0.33 nm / 0.682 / 0.87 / 0.97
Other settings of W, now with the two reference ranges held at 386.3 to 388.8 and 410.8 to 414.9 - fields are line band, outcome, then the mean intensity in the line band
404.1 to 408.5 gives -0.13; 1.02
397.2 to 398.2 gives 0.17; 0.681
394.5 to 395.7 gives -0.10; 0.837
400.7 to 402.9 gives -0.23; 1.05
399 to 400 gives -0.17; 0.957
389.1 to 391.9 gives -0.06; 0.749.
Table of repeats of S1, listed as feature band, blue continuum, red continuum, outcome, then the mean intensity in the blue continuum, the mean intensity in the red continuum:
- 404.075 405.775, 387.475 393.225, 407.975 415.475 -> -0.34 nm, 0.691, 0.97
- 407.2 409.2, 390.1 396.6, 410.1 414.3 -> -0.24 nm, 0.704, 0.968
